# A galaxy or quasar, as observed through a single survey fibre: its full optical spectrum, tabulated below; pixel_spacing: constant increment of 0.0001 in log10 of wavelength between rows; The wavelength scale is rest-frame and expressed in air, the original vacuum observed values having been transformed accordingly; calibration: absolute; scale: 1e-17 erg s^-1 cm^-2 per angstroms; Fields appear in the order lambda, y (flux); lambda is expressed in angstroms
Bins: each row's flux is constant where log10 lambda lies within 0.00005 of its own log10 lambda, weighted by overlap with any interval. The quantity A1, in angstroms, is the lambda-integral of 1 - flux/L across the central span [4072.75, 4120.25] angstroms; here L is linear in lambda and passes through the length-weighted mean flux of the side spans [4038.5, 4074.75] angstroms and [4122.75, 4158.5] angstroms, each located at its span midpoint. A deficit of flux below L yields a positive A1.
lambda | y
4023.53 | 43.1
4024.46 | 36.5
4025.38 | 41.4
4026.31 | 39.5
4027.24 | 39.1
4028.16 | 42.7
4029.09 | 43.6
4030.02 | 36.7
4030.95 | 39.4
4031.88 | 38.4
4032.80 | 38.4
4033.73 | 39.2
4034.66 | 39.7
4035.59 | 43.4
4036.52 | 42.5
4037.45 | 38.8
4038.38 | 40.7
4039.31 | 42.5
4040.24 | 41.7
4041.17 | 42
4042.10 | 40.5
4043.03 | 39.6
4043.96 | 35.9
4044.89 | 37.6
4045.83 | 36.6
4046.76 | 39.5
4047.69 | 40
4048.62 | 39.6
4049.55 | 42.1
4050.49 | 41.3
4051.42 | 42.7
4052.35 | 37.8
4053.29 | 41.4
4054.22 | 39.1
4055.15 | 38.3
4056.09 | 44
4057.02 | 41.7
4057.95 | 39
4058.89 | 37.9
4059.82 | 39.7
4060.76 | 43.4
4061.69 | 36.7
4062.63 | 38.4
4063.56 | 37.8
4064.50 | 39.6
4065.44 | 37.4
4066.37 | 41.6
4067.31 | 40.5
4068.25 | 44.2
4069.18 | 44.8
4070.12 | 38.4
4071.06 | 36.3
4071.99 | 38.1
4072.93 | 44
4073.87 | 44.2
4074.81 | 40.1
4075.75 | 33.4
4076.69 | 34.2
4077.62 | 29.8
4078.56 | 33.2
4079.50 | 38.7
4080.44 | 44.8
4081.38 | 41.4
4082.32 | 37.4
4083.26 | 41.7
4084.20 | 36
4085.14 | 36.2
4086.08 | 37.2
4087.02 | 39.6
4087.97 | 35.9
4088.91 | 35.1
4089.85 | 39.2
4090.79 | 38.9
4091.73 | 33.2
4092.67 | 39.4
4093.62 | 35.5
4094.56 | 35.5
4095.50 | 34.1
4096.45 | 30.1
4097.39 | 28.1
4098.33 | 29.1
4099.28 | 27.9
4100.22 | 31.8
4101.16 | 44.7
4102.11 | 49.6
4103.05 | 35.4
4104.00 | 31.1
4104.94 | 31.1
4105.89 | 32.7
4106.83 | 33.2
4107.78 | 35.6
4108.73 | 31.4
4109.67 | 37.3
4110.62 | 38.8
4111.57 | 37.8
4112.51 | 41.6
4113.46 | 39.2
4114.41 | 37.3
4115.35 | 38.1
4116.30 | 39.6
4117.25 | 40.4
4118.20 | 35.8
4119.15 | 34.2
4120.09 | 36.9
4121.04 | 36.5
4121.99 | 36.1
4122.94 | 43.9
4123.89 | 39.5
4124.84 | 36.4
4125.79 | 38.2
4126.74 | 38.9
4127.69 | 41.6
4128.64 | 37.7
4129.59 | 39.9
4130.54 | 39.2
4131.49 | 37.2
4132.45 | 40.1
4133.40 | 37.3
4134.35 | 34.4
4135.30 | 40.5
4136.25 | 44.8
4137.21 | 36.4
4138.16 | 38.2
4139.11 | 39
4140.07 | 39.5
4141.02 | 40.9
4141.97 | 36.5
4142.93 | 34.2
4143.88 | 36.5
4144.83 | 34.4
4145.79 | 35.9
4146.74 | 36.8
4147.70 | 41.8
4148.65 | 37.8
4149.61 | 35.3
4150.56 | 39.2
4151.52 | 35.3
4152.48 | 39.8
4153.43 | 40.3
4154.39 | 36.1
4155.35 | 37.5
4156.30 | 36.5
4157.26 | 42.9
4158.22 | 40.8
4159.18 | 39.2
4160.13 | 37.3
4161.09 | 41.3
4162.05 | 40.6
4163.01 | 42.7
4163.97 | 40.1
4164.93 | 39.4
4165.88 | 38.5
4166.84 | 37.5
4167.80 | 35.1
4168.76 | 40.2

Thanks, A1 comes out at 3.3 angstroms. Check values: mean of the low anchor 40.2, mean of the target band 36.6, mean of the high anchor 38.4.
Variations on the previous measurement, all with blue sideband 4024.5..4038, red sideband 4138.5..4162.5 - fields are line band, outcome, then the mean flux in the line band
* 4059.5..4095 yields 0.83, 38.5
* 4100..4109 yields 0.71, 35.8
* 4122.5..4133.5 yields -0.18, 39.2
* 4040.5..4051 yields 0.08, 39.6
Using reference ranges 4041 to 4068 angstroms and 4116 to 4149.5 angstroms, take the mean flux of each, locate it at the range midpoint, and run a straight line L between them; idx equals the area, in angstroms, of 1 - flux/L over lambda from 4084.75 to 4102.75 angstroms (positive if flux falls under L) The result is 1.4 angstroms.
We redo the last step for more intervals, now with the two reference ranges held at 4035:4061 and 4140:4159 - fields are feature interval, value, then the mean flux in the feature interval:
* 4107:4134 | 0.4 angstroms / 38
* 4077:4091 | 0.6 angstroms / 37.6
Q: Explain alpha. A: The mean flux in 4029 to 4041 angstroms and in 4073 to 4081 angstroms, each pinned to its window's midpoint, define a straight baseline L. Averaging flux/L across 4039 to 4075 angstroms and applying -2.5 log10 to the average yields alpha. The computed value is -0.03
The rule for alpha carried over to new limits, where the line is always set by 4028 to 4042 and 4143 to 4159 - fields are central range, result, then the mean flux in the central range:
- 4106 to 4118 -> 0.04 mag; 37.3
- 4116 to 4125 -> 0.02 mag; 37.9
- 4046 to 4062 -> 0.00 mag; 40.2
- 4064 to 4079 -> 0.03 mag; 38.7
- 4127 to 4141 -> -0.02 mag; 39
